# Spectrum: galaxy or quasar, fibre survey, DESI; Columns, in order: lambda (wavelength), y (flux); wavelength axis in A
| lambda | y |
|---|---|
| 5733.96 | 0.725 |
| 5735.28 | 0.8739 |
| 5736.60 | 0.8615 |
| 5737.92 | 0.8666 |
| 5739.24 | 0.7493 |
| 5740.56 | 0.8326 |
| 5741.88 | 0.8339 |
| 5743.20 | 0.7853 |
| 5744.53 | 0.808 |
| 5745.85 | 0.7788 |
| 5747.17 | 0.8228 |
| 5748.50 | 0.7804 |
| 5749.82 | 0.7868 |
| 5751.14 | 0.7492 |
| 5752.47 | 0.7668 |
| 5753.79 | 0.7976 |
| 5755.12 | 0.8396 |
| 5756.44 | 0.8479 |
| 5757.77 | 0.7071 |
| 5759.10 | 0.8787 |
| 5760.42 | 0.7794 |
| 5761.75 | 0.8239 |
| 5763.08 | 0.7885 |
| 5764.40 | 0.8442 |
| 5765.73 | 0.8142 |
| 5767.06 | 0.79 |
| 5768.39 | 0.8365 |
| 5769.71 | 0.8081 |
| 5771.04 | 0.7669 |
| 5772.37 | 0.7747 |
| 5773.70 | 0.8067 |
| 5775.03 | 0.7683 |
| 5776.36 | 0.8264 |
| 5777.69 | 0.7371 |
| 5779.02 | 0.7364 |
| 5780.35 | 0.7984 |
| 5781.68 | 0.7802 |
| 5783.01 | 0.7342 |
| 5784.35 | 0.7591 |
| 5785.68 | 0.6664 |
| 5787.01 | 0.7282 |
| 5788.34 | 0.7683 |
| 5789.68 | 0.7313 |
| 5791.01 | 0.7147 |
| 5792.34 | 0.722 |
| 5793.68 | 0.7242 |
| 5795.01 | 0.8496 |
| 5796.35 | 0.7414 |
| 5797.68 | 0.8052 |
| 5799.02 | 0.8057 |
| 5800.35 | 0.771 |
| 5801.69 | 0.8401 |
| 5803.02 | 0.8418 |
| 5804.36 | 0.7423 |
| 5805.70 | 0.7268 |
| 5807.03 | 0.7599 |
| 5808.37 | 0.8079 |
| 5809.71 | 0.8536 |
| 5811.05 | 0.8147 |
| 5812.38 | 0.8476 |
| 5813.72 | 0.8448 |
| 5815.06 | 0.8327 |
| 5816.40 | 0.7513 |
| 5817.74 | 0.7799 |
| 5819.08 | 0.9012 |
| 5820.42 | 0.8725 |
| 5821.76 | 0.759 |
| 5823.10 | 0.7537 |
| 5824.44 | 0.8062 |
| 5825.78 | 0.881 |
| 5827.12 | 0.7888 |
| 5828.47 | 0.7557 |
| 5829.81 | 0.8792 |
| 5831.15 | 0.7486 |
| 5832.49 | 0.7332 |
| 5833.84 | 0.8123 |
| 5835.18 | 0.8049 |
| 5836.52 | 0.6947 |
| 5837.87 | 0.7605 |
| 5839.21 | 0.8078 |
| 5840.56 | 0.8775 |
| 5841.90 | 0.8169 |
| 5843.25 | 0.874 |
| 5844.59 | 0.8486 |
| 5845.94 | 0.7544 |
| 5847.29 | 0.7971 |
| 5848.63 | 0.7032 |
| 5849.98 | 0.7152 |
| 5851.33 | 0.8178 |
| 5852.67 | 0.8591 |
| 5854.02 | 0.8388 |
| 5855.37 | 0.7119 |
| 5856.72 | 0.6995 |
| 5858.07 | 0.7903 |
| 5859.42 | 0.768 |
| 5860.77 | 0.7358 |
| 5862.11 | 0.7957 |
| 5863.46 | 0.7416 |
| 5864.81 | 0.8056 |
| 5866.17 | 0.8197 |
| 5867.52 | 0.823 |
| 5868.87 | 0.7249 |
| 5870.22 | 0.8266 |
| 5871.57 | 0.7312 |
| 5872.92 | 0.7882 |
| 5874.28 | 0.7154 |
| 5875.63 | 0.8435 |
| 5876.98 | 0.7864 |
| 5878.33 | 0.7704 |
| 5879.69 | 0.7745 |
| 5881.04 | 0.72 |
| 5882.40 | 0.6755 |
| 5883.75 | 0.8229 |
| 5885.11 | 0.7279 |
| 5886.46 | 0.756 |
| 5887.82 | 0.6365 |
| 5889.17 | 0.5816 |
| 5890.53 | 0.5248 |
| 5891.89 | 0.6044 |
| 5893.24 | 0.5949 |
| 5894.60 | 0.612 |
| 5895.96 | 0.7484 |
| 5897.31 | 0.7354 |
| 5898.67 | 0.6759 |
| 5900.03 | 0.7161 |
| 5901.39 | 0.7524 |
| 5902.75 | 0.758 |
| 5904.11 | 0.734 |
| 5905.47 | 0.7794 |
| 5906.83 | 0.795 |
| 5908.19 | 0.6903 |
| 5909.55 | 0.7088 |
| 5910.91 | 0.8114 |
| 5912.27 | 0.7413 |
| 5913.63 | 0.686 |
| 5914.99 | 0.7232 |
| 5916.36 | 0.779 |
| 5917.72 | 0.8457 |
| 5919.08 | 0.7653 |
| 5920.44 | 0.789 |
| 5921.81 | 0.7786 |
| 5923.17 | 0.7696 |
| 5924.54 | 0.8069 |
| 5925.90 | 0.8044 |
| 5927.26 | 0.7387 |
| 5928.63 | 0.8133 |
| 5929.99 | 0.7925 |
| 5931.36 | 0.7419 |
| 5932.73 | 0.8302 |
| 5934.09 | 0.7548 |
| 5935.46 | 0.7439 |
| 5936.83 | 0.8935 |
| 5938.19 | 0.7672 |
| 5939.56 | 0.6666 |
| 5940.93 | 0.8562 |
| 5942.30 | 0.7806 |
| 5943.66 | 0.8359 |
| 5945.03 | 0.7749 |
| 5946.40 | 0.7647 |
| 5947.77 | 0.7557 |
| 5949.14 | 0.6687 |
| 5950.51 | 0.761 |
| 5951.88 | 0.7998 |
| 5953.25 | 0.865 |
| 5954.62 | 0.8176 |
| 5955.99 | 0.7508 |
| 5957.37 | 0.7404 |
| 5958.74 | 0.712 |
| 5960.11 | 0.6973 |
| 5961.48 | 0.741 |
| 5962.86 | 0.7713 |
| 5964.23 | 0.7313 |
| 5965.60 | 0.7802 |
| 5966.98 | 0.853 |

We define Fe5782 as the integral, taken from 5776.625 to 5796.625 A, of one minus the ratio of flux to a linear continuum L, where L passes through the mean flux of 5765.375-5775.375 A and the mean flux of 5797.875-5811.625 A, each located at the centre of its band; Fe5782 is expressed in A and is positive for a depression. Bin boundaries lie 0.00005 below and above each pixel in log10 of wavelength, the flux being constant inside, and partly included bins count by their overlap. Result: 1.2 A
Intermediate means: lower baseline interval 0.796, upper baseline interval 0.796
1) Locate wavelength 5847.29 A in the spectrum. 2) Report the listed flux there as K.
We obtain 0.7971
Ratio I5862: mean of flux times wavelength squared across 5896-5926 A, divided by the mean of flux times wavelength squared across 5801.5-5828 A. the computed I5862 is 0.96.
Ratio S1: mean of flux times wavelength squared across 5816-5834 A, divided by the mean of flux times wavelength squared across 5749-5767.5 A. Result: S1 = 1.0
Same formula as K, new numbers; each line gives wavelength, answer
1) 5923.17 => 0.7696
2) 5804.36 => 0.7423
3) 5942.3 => 0.7806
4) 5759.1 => 0.8787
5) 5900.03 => 0.7161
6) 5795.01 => 0.8496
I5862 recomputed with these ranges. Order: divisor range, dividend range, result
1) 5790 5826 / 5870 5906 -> 0.92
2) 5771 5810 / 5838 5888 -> 1.04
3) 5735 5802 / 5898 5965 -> 1.03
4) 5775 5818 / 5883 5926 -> 0.97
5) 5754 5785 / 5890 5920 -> 0.95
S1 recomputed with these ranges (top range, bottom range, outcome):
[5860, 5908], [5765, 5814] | 0.97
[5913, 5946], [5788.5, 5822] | 1.03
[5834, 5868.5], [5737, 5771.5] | 1.01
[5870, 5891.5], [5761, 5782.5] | 0.95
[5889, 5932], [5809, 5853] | 0.94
